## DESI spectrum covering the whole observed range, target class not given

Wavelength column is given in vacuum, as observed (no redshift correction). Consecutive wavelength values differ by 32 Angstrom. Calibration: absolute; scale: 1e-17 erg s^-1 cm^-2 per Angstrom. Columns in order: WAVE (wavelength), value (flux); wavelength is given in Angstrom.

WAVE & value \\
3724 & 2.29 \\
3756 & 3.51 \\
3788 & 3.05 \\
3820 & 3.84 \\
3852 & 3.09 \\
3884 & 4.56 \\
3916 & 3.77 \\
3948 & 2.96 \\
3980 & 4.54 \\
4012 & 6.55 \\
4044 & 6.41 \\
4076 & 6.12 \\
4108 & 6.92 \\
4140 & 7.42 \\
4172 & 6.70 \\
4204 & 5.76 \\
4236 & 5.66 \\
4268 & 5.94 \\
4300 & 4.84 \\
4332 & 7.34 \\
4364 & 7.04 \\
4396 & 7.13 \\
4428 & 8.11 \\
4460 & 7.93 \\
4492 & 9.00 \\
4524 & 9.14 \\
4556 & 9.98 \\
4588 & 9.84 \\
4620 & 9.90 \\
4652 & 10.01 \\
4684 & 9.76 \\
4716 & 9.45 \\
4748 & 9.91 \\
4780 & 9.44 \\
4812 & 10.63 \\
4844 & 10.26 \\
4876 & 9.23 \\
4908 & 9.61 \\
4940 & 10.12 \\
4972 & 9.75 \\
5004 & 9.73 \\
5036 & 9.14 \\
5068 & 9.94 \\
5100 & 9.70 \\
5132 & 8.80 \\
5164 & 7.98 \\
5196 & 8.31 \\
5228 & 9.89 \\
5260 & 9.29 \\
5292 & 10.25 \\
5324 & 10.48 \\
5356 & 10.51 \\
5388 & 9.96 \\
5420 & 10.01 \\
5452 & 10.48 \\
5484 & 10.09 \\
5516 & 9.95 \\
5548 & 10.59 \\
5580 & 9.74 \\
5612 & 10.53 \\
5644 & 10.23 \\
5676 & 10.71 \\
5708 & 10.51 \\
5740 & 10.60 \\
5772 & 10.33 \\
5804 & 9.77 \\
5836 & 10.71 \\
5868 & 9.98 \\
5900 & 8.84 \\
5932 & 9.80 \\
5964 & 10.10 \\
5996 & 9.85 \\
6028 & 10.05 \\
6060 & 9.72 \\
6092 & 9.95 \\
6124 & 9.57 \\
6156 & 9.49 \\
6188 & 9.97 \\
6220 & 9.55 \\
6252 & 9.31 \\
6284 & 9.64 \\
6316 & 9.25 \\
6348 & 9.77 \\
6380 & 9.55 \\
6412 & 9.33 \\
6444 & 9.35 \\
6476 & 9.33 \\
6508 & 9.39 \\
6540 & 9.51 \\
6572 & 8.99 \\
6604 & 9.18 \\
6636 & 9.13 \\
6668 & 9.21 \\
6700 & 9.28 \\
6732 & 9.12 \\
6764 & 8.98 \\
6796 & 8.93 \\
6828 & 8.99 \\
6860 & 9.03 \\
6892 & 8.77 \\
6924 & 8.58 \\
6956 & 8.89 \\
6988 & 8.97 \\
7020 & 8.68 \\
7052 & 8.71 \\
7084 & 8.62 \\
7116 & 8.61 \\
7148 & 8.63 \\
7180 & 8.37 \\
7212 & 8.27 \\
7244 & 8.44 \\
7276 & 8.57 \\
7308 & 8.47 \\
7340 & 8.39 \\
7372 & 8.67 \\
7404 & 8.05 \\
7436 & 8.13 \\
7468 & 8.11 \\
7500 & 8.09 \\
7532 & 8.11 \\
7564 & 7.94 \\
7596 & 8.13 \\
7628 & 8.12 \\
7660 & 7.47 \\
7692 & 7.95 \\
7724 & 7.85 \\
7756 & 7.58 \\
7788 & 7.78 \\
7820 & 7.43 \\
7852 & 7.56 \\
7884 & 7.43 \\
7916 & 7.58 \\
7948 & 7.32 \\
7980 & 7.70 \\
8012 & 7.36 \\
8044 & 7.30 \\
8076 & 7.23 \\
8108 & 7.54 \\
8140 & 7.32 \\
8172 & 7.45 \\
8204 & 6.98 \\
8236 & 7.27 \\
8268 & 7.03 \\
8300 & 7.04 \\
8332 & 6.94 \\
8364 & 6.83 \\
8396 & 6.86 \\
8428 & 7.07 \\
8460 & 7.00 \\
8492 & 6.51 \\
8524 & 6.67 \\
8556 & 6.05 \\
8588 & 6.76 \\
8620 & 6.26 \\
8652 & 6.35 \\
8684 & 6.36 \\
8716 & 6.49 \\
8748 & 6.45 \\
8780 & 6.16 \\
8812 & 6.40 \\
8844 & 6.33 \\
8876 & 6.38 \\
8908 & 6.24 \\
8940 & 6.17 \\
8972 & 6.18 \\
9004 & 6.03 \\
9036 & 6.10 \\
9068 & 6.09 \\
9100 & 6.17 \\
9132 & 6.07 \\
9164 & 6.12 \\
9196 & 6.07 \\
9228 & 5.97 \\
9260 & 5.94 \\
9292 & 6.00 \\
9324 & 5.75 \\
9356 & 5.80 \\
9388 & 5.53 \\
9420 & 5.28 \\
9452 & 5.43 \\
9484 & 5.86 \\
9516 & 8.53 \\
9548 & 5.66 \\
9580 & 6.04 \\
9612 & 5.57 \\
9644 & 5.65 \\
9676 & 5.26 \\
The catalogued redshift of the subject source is 0.00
